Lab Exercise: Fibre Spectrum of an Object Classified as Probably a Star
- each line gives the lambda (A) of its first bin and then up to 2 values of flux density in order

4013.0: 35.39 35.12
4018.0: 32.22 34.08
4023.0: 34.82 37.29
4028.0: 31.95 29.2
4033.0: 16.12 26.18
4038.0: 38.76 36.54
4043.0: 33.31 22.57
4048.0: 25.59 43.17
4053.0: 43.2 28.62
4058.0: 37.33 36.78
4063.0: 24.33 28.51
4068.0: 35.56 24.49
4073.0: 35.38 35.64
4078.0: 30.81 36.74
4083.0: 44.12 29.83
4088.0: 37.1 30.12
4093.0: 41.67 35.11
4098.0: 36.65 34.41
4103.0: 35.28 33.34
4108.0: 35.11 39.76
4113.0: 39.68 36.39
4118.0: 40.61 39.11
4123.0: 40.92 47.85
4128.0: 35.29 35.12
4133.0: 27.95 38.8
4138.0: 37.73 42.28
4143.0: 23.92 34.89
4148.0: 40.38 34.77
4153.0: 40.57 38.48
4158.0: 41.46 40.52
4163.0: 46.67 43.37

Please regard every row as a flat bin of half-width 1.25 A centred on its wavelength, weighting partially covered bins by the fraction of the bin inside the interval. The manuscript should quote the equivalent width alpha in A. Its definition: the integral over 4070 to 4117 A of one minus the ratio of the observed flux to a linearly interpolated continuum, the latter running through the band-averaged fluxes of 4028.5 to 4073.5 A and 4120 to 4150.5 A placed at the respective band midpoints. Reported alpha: -1.9 A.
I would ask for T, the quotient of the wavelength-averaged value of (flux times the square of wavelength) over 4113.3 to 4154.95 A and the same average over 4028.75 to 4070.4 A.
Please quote 1.24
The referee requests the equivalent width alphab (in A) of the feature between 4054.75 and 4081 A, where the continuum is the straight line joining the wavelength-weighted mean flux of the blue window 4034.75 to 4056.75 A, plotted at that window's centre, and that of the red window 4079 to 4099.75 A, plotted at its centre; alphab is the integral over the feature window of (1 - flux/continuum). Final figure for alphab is 2.0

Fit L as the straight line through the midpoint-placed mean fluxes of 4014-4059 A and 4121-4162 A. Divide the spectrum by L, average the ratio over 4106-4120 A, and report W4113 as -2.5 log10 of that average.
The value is -0.05 mag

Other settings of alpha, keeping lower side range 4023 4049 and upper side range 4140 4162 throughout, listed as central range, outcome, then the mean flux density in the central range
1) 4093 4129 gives -3.2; 38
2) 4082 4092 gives -0.6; 35.2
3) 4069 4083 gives -0.5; 33.7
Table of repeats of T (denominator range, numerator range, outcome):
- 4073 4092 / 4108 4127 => 1.17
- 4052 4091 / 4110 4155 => 1.15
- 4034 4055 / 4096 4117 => 1.13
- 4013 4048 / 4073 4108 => 1.17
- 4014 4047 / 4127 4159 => 1.22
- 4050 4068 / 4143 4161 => 1.15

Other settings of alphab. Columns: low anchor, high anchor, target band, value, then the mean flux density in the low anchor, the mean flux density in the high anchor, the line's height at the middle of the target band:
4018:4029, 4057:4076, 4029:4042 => 1.61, 34.3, 32.1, 33.7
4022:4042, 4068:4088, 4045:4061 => -0.80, 31.3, 34.2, 32.6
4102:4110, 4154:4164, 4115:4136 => -0.35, 35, 41.6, 37.5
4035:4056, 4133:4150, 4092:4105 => -0.62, 33.5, 35.6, 34.7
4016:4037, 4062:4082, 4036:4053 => -1.51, 30.5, 31.7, 31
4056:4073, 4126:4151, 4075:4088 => -1.31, 31.4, 35.5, 32.3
